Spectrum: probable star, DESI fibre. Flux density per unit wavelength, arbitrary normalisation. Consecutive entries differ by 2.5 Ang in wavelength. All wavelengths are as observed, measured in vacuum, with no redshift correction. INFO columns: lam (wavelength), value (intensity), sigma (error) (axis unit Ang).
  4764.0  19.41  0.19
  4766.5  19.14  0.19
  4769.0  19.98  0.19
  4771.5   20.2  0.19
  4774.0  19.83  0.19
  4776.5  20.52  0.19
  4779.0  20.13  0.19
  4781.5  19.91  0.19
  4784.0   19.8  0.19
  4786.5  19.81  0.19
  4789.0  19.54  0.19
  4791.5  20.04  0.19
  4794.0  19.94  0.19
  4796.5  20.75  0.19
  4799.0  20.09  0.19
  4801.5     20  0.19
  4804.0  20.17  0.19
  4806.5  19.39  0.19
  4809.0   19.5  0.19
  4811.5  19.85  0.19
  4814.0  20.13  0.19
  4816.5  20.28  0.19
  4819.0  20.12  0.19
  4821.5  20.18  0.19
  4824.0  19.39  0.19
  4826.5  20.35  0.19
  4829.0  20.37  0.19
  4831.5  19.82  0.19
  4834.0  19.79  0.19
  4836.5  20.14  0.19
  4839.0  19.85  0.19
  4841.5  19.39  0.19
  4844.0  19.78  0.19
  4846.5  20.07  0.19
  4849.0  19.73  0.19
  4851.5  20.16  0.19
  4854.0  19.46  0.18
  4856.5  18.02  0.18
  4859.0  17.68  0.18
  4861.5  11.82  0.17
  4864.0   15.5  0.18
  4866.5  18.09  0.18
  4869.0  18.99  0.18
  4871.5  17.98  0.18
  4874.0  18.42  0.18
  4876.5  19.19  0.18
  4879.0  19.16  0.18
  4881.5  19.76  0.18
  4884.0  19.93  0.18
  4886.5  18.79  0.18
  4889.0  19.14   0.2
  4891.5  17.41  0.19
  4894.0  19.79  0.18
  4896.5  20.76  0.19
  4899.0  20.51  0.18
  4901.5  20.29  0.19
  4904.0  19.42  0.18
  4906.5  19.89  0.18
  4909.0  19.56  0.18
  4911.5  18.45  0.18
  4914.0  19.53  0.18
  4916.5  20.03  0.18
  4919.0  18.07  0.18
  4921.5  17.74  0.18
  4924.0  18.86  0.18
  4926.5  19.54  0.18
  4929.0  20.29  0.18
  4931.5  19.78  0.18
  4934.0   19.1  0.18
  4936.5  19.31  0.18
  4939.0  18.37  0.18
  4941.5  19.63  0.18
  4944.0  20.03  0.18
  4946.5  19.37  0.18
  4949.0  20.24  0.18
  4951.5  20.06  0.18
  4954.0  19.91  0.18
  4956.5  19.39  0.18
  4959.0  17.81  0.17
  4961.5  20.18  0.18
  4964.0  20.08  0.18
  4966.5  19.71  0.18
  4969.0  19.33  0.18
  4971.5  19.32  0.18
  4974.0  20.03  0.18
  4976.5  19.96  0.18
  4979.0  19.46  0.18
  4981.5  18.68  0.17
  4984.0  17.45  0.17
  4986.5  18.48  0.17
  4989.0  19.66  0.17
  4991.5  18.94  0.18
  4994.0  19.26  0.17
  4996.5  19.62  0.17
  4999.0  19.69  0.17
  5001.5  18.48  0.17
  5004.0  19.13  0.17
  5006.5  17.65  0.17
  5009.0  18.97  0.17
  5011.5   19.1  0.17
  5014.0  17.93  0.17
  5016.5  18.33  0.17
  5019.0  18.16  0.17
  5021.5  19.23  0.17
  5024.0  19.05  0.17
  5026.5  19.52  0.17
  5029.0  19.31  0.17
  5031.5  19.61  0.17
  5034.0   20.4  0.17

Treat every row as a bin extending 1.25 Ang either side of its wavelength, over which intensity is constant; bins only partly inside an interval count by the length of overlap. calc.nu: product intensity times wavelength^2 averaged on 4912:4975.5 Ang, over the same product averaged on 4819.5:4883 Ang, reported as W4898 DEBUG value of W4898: 1.07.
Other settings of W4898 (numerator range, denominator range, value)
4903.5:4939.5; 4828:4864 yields 1.05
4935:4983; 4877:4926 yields 1.03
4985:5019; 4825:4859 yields 1.02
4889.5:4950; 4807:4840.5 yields 1.01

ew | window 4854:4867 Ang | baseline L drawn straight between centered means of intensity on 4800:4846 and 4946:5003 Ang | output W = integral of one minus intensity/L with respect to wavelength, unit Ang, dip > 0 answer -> 2.2 Ang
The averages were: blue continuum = 19.9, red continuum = 19.4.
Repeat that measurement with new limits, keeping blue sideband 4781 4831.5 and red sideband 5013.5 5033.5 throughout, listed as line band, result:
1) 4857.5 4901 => 2.7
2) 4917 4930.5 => 0.3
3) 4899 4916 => -0.1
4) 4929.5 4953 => -0.3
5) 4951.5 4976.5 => -0.4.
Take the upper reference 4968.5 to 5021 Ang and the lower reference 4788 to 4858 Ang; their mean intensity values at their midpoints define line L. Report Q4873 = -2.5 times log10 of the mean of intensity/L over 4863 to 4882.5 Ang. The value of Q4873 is 0.07 mag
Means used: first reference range 19.9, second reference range 18.9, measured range 18.4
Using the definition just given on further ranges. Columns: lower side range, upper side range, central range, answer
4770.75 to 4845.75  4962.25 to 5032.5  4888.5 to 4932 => 0.01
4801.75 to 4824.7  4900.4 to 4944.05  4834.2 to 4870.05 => 0.07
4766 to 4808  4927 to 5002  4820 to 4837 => -0.01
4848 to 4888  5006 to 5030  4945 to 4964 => -0.06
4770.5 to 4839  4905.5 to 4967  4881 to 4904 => 0.00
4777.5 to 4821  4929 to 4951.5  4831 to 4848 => 0.00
